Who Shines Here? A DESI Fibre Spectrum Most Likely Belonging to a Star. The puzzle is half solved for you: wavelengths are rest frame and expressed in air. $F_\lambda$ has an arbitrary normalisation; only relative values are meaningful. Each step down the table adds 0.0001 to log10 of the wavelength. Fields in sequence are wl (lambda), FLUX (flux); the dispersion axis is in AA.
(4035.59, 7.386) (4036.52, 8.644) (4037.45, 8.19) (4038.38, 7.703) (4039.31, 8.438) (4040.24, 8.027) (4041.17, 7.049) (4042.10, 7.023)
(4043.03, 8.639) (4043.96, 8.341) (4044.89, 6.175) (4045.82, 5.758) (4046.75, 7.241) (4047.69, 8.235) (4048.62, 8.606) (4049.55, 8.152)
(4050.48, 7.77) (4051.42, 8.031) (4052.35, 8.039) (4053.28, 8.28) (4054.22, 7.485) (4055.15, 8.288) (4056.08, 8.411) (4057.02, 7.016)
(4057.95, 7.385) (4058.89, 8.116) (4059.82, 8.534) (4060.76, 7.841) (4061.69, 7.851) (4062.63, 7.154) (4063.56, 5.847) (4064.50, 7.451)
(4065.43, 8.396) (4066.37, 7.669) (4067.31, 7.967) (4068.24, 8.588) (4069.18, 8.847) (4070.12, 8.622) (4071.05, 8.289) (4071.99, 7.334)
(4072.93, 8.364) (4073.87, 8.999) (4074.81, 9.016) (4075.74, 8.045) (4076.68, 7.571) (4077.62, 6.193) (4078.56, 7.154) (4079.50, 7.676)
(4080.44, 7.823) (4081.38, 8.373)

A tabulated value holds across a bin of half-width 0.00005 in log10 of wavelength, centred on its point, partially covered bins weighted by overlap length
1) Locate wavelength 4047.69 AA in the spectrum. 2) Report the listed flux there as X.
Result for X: 8.235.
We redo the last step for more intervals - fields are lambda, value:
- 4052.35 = 8.039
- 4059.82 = 8.534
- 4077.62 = 6.193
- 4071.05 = 8.289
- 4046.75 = 7.241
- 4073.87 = 8.999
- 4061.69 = 7.851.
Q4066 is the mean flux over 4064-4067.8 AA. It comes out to 7.86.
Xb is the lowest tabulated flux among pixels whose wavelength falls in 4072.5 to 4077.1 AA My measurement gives 7.571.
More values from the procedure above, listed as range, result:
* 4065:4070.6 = 7.669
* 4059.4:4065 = 5.847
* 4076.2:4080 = 6.193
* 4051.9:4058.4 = 7.016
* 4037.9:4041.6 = 7.049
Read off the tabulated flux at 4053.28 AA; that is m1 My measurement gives 8.28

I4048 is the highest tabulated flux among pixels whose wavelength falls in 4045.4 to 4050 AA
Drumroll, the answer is 8.606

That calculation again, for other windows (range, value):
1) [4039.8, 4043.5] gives 8.639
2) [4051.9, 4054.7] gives 8.28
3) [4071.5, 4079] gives 9.016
